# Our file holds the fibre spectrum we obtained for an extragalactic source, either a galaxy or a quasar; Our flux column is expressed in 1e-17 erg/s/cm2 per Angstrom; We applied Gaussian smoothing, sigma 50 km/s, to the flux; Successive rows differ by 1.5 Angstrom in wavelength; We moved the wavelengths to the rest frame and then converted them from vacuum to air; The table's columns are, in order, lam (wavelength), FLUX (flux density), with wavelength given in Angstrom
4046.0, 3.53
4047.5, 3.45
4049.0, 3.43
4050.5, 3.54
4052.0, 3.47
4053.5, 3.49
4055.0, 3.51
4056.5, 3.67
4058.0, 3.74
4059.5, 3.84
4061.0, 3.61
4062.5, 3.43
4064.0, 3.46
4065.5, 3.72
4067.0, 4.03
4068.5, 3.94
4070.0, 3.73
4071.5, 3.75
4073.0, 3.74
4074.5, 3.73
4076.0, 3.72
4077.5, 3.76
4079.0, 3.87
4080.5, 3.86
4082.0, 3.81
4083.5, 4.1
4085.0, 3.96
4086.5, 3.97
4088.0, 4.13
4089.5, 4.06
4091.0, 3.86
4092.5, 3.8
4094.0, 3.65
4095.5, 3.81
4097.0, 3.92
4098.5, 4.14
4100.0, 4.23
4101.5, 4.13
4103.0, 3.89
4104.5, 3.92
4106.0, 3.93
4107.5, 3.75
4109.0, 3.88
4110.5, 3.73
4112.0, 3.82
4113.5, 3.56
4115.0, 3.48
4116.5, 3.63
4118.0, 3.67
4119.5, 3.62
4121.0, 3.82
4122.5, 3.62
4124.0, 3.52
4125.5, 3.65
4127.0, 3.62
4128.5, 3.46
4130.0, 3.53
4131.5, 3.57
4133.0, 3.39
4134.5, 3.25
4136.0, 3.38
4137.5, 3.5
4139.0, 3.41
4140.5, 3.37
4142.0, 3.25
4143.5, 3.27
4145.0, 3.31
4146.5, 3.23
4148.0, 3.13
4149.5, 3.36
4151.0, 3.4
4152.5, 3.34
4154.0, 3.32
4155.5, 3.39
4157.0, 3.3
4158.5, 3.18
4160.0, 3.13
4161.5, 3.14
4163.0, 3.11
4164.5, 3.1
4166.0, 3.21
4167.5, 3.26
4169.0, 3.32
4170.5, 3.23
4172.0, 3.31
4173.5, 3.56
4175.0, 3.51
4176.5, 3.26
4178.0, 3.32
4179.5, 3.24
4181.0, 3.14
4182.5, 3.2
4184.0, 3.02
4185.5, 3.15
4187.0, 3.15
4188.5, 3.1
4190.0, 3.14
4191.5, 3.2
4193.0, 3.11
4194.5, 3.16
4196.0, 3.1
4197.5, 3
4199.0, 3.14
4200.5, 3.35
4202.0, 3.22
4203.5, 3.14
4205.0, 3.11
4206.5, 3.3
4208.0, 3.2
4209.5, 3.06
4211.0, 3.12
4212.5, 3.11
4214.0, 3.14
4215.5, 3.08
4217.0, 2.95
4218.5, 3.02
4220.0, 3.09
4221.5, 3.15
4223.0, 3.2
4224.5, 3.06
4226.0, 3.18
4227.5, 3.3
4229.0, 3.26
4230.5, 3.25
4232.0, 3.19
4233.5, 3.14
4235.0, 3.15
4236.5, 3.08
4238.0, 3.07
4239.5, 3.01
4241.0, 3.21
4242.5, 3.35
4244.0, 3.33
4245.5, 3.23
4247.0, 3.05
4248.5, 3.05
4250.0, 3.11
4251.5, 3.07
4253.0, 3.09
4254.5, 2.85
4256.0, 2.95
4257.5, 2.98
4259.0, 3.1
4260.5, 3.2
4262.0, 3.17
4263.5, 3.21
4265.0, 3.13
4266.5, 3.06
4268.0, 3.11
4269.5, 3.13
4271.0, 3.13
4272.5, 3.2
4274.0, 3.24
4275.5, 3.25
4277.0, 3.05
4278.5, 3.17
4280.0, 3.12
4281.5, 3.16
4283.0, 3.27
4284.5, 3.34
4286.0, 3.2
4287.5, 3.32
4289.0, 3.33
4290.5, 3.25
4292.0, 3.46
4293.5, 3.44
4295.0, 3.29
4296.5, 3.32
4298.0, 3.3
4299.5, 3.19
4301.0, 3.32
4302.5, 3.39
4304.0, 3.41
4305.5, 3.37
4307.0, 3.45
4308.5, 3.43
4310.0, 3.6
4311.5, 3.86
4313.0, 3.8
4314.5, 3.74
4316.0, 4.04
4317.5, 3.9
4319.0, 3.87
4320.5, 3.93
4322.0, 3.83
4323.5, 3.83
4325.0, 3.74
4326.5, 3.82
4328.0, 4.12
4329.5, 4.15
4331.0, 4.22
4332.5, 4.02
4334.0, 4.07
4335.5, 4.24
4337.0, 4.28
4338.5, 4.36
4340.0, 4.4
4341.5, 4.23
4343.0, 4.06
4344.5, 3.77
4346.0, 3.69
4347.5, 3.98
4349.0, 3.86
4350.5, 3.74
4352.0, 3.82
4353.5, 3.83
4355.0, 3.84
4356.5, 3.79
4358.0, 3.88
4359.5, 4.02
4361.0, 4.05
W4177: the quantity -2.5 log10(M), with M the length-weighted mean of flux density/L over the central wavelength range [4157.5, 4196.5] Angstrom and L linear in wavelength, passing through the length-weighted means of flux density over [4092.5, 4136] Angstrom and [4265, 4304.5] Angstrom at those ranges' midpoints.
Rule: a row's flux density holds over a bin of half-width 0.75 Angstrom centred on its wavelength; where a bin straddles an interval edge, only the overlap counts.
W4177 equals 0.11 mag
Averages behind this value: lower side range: 3.72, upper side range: 3.24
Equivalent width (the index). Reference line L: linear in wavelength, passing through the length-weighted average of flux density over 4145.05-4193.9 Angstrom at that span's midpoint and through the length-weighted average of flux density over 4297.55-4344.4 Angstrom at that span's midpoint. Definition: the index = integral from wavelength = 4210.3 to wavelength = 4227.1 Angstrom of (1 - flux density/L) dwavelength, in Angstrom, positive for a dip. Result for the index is 1.61 Angstrom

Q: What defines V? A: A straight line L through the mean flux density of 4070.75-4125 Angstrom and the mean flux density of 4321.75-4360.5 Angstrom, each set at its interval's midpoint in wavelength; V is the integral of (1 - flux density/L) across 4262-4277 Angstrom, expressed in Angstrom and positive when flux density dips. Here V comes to 3.0 Angstrom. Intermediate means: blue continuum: 3.83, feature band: 3.16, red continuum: 3.99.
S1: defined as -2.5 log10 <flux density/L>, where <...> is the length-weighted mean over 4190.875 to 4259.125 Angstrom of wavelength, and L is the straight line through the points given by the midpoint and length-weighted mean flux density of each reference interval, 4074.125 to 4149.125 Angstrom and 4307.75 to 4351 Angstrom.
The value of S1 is 0.22 mag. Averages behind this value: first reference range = 3.69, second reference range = 3.95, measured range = 3.13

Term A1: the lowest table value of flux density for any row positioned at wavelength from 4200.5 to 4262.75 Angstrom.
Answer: 2.85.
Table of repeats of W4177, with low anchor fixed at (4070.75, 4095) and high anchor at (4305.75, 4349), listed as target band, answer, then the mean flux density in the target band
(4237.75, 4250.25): 0.231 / 3.16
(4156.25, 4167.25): 0.220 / 3.17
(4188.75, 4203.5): 0.229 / 3.15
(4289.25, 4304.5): 0.177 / 3.34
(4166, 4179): 0.166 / 3.34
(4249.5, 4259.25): 0.283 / 3.02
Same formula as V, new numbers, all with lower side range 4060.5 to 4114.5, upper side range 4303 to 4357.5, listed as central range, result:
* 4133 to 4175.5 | 6.18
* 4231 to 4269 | 7.43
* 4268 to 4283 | 2.76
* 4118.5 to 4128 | 0.53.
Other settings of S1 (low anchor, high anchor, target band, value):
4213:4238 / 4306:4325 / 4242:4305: 0.09 mag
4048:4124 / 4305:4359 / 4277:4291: 0.20 mag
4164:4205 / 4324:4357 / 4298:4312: 0.12 mag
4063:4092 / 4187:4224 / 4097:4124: -0.04 mag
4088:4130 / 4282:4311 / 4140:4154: 0.13 mag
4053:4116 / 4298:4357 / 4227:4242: 0.21 mag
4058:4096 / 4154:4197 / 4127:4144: 0.02 mag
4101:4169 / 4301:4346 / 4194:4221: 0.16 mag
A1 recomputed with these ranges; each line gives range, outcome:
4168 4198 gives 3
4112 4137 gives 3.25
